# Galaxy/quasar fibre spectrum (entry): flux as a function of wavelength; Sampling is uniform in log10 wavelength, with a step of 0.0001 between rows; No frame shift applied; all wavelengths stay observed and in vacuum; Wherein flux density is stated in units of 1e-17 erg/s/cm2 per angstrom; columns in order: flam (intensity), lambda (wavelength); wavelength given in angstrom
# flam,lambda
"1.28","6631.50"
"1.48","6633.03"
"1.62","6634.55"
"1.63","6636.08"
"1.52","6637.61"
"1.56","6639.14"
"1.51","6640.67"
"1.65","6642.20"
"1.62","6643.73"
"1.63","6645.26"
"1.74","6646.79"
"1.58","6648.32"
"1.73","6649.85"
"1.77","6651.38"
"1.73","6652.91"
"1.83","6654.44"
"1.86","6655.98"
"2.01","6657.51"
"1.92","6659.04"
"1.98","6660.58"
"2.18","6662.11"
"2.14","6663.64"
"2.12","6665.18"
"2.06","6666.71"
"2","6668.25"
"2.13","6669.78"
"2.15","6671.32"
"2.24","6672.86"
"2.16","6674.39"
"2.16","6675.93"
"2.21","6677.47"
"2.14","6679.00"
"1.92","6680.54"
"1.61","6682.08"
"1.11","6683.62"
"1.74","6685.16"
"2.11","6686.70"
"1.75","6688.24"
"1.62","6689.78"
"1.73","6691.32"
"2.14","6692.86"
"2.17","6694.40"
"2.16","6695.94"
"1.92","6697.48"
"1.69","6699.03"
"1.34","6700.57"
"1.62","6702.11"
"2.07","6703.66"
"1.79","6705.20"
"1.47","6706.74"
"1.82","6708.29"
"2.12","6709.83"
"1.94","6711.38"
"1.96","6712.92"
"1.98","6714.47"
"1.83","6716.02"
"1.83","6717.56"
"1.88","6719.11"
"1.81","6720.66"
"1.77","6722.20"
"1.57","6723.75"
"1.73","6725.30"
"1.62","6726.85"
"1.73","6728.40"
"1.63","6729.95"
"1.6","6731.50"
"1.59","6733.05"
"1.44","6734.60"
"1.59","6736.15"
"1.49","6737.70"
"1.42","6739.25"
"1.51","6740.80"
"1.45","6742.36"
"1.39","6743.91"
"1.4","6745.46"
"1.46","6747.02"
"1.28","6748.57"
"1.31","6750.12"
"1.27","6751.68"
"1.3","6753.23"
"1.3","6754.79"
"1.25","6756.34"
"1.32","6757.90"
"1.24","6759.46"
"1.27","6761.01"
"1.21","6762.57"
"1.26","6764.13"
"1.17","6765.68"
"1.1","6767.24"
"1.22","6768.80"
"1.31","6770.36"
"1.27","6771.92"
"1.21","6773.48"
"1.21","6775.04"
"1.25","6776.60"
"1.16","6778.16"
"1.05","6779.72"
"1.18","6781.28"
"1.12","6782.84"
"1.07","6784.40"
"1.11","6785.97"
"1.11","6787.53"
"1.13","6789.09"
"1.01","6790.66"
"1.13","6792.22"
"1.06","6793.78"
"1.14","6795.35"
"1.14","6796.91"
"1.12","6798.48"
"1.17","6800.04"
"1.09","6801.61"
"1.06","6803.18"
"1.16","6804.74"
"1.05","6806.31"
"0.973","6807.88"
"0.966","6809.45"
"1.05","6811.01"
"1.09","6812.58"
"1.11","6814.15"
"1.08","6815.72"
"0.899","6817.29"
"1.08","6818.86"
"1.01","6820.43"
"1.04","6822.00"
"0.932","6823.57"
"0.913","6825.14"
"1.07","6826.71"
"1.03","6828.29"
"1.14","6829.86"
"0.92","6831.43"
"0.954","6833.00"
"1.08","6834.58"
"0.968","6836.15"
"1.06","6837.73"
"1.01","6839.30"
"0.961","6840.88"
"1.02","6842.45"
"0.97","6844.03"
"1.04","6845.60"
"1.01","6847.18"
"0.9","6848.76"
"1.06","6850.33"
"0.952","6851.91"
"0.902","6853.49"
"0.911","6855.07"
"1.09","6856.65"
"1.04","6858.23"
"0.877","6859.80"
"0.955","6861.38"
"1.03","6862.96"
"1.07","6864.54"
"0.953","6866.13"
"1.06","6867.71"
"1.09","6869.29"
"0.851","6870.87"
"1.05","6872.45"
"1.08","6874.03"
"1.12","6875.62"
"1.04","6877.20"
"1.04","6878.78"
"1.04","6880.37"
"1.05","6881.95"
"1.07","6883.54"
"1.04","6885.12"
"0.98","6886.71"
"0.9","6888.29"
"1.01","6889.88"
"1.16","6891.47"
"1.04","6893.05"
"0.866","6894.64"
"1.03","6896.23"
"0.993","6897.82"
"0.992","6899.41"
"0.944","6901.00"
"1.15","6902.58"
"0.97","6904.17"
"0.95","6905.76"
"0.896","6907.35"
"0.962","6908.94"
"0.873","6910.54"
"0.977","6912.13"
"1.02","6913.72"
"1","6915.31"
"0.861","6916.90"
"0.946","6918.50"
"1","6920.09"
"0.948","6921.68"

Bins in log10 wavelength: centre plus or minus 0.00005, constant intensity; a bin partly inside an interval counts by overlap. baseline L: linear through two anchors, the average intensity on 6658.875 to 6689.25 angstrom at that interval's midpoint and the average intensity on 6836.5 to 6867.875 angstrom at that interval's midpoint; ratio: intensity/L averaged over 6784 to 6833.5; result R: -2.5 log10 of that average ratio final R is 0.17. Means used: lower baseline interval 1.99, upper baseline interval 0.992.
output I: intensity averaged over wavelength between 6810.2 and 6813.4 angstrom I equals 1.07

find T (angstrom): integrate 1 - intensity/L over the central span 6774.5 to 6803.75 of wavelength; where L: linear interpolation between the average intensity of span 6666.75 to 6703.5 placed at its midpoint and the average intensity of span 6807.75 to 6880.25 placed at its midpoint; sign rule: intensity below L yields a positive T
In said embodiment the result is 4.4 angstrom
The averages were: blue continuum 1.91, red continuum 1.01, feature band 1.12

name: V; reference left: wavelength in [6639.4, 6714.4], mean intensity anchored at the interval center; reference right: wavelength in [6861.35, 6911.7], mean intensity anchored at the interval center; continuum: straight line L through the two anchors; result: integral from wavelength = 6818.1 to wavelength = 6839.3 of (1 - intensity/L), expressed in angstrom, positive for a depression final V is 3.94 angstrom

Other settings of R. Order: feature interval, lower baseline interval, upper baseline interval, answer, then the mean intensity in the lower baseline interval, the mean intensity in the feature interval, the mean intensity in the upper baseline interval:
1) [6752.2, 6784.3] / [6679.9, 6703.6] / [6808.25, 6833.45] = 0.10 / 1.78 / 1.22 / 1.02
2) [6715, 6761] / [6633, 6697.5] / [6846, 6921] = 0.05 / 1.87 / 1.52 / 0.996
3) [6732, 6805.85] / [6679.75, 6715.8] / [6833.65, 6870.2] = 0.16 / 1.82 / 1.24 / 1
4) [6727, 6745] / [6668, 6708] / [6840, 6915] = 0.09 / 1.89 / 1.53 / 1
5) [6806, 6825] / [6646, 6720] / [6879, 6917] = 0.30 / 1.9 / 1.02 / 0.994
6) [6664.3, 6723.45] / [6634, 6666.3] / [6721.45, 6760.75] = -0.17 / 1.78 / 1.9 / 1.46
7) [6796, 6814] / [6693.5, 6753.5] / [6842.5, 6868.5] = 0.16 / 1.67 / 1.08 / 0.989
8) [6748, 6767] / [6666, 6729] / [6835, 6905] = 0.24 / 1.87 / 1.26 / 1.01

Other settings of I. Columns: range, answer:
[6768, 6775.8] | 1.24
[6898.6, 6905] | 1.01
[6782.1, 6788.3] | 1.1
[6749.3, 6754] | 1.29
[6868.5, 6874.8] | 1.02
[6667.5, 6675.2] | 2.14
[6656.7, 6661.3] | 1.97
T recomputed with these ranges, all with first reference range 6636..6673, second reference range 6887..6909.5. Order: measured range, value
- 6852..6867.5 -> 1.97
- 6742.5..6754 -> 1.28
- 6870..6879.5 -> 0.37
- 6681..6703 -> -0.67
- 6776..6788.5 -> 2.41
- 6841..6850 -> 1.43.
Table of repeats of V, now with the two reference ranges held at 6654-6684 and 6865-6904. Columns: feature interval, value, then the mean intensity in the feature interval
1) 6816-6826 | 2.50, 0.985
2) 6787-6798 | 2.59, 1.1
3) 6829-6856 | 4.95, 0.992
